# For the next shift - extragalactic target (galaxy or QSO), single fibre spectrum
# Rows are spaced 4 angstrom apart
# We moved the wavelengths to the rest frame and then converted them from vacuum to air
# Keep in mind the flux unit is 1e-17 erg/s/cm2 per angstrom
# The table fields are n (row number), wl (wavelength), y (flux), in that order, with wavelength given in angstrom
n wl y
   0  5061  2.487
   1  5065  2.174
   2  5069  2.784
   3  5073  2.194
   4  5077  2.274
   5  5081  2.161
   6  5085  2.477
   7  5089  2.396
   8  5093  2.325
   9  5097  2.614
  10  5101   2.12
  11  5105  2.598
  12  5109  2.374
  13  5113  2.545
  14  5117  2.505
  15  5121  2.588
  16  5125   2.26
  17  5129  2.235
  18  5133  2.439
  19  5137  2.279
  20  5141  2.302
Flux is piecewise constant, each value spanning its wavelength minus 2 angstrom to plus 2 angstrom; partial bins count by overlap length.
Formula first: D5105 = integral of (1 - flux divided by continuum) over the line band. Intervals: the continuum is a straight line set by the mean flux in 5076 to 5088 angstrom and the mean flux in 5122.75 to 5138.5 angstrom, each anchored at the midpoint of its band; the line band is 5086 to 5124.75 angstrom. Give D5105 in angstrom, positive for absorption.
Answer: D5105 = -2.2 angstrom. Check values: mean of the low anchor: 2.31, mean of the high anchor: 2.31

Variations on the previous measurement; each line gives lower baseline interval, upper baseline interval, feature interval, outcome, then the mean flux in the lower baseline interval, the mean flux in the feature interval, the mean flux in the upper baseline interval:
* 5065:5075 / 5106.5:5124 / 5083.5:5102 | 0.5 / 2.43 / 2.4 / 2.49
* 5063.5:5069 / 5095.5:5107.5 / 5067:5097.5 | 0.3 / 2.4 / 2.39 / 2.43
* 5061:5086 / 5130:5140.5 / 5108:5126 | -1.0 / 2.35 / 2.47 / 2.34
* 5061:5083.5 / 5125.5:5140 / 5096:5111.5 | -0.6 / 2.34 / 2.42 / 2.31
